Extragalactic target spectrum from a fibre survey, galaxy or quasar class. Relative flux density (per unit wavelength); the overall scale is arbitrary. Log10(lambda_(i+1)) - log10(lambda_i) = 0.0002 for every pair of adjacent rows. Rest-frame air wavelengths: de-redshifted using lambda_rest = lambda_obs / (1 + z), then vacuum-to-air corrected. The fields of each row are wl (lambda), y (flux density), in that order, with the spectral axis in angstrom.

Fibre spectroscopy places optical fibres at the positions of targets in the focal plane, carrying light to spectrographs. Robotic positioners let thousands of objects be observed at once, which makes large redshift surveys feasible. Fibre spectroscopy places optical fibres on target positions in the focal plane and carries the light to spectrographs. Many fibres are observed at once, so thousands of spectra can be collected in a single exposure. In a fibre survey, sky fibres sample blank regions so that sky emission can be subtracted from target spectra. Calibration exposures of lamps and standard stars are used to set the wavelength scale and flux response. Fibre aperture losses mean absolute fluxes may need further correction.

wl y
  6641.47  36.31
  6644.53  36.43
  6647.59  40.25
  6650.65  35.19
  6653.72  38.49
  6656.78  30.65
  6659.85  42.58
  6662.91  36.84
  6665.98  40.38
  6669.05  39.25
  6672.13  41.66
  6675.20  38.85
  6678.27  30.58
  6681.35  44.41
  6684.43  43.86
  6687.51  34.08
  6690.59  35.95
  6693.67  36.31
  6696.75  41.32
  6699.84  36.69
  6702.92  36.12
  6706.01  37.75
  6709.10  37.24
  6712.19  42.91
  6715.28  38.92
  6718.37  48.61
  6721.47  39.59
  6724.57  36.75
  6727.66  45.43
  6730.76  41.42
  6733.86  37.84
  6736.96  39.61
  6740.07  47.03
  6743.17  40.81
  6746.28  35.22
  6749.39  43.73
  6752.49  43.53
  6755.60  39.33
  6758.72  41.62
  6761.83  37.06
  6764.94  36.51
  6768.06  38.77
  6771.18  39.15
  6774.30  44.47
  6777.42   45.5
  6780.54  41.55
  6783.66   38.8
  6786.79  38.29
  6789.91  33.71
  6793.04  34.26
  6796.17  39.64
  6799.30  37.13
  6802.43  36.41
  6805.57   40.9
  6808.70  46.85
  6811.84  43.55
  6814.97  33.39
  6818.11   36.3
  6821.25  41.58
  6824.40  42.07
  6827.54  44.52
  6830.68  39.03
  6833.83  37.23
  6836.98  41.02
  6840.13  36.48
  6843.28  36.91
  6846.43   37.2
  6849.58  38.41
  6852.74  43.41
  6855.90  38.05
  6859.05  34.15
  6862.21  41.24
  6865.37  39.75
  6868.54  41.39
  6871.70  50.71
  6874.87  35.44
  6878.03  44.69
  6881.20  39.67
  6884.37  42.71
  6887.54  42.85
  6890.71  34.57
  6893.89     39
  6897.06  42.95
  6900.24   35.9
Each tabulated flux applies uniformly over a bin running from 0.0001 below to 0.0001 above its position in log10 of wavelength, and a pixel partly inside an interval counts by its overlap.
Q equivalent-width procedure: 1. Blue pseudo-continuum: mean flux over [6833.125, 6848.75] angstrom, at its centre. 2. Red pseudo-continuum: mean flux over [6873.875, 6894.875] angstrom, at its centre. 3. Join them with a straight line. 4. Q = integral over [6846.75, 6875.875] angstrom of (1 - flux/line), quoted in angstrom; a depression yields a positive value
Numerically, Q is -1.0 angstrom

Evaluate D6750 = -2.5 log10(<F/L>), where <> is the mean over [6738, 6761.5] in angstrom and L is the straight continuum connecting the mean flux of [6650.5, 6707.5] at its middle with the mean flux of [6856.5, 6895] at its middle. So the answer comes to -0.066 mag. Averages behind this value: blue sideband 38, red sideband 40.5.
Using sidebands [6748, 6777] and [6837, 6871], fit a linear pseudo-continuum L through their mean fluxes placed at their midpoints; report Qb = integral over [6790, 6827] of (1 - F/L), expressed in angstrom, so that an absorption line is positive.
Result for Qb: 0.6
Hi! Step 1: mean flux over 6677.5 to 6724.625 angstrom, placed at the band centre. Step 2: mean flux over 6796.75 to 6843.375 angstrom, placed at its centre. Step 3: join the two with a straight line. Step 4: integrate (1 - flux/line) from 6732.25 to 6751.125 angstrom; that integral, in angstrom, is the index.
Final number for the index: -0.73 angstrom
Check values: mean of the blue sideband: 39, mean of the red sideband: 39.6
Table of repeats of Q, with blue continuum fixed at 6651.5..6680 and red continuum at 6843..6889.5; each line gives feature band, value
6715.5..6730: -1.40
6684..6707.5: 0.39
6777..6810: 0.32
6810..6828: -0.11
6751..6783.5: -1.29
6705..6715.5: -0.28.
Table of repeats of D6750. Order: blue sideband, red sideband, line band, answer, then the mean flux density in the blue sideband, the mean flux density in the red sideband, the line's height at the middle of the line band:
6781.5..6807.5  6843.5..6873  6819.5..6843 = -0.026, 37.6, 40.2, 39.1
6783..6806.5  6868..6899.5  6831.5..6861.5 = 0.038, 37.2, 41.3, 39.6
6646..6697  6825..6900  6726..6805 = -0.022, 38.2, 40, 39.1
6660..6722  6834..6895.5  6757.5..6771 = 0.026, 39.1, 39.8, 39.4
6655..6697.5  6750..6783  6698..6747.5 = -0.016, 38.3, 40.8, 39.6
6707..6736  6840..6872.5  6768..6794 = 0.022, 40.9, 39.7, 40.4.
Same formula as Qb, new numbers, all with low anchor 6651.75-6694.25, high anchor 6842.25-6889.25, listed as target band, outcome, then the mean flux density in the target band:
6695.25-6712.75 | 0.0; 38.4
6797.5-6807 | 0.4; 38.1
